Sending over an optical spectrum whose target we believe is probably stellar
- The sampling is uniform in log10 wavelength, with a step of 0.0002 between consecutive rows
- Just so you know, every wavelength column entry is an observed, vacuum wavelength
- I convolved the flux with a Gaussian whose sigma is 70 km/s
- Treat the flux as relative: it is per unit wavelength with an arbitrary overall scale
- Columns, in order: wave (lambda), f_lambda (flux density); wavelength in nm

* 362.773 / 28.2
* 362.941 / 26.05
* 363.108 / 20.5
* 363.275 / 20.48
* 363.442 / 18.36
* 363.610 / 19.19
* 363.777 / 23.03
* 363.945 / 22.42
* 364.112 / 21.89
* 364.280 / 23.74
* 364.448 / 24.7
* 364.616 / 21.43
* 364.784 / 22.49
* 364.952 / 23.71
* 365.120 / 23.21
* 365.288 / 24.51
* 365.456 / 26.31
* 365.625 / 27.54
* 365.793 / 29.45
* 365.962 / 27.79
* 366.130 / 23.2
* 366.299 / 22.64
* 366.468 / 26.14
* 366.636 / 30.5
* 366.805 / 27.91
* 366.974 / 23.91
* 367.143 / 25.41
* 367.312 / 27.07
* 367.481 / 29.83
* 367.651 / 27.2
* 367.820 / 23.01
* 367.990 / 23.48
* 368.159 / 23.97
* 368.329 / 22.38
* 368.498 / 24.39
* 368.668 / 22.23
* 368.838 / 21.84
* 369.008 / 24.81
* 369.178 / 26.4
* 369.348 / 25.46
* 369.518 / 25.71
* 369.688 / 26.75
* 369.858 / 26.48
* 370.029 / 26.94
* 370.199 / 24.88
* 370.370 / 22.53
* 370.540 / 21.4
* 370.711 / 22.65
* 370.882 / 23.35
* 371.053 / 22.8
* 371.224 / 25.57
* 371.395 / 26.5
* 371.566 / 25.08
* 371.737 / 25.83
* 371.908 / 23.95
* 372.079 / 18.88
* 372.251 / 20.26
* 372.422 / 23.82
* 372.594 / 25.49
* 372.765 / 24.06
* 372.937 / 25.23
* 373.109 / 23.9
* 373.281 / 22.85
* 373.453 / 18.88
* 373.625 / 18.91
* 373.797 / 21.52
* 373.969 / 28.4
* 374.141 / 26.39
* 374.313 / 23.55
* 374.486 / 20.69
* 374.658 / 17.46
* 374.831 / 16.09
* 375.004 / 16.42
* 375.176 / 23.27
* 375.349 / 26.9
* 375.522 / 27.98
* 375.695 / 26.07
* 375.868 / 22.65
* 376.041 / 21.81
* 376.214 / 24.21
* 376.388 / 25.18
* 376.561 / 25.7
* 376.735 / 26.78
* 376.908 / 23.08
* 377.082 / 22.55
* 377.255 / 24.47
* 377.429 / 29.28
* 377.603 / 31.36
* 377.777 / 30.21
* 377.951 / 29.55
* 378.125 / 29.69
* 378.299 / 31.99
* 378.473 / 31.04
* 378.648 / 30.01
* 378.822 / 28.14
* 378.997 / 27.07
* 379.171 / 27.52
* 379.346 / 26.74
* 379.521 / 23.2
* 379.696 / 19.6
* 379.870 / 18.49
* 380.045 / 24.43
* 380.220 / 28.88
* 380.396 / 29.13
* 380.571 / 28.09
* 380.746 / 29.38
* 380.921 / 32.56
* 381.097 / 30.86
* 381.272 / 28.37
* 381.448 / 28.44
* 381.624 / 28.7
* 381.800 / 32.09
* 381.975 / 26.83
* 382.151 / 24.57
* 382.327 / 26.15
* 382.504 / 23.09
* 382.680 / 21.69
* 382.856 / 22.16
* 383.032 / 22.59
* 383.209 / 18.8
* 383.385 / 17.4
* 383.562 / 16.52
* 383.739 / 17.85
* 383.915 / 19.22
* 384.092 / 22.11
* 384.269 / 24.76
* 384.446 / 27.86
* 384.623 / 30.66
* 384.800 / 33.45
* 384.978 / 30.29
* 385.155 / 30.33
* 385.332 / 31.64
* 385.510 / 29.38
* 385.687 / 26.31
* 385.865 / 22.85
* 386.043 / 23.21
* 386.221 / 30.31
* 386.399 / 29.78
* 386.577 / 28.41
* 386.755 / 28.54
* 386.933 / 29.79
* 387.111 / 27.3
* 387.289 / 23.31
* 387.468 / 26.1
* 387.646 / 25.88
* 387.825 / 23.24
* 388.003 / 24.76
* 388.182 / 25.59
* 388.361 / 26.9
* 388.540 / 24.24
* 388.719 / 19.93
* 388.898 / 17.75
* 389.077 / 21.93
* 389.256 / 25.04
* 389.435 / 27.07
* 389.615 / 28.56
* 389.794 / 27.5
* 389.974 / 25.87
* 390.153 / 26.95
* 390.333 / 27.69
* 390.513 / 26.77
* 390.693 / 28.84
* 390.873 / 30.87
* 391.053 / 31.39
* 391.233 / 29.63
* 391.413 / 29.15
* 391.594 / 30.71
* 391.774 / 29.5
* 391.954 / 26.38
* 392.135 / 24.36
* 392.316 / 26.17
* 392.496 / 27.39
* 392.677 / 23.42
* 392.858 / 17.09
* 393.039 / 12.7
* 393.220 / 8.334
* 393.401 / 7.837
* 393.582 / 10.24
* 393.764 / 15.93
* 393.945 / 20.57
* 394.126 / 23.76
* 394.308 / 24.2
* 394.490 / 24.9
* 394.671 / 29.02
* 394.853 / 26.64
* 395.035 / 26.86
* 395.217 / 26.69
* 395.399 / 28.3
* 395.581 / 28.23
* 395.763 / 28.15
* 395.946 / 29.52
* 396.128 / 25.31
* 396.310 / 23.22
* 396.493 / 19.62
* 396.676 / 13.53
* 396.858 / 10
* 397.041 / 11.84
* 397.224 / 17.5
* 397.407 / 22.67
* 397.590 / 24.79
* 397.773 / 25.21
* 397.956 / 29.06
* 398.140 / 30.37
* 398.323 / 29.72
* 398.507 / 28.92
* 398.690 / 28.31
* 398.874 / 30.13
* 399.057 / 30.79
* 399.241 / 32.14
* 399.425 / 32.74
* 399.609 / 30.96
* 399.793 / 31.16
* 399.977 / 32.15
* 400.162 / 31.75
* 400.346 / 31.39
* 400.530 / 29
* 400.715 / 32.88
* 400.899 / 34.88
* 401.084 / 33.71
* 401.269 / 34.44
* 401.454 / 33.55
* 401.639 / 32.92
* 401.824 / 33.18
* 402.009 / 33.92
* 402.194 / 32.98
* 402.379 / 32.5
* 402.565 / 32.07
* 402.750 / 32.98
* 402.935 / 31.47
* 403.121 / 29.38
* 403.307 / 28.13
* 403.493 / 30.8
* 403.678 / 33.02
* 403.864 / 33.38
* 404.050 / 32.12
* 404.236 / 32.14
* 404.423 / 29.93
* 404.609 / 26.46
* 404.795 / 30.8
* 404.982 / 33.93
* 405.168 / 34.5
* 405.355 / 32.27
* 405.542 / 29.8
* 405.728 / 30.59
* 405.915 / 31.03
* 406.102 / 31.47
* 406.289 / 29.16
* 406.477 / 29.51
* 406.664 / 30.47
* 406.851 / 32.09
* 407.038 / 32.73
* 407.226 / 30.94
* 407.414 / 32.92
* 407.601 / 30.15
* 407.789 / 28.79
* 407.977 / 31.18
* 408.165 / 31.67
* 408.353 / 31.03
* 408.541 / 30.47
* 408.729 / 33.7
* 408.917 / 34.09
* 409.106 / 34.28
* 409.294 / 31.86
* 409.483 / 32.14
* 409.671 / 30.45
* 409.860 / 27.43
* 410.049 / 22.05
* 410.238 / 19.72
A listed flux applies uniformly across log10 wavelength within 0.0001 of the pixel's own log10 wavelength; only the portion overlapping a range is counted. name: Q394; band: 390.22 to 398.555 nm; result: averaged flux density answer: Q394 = 23.7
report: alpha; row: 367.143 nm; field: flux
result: 25.41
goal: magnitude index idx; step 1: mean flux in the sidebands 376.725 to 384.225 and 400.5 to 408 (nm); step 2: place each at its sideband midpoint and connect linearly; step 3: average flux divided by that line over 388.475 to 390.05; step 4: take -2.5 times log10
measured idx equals 0.16 mag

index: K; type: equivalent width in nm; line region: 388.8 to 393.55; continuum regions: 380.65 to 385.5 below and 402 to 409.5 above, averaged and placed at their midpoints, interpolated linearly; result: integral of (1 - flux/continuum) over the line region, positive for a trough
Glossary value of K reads 0.60 nm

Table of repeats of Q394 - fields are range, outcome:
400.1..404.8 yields 31.9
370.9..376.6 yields 23.2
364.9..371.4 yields 25.1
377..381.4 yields 27.7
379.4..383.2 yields 26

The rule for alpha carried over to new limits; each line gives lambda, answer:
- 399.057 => 30.79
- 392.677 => 23.42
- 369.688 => 26.75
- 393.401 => 7.837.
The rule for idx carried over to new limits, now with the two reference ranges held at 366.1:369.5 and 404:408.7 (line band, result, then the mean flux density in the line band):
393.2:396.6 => 0.28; 22.8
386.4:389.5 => 0.12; 25.2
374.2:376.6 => 0.16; 22.7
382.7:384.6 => 0.28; 21.3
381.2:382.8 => 0.03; 26.5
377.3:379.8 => -0.05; 28.1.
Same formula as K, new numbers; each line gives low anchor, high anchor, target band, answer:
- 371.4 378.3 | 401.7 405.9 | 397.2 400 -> 0.15 nm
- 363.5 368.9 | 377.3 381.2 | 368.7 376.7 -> 0.81 nm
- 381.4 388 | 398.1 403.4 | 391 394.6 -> 0.82 nm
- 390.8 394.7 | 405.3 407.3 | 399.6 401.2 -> -0.28 nm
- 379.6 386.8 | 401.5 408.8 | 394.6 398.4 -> 0.68 nm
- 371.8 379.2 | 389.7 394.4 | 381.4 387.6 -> -0.43 nm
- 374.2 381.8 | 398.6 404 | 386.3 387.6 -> 0.04 nm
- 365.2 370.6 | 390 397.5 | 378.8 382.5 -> -0.41 nm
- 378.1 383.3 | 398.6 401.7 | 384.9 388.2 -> 0.11 nm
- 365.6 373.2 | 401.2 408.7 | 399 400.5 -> -0.05 nm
